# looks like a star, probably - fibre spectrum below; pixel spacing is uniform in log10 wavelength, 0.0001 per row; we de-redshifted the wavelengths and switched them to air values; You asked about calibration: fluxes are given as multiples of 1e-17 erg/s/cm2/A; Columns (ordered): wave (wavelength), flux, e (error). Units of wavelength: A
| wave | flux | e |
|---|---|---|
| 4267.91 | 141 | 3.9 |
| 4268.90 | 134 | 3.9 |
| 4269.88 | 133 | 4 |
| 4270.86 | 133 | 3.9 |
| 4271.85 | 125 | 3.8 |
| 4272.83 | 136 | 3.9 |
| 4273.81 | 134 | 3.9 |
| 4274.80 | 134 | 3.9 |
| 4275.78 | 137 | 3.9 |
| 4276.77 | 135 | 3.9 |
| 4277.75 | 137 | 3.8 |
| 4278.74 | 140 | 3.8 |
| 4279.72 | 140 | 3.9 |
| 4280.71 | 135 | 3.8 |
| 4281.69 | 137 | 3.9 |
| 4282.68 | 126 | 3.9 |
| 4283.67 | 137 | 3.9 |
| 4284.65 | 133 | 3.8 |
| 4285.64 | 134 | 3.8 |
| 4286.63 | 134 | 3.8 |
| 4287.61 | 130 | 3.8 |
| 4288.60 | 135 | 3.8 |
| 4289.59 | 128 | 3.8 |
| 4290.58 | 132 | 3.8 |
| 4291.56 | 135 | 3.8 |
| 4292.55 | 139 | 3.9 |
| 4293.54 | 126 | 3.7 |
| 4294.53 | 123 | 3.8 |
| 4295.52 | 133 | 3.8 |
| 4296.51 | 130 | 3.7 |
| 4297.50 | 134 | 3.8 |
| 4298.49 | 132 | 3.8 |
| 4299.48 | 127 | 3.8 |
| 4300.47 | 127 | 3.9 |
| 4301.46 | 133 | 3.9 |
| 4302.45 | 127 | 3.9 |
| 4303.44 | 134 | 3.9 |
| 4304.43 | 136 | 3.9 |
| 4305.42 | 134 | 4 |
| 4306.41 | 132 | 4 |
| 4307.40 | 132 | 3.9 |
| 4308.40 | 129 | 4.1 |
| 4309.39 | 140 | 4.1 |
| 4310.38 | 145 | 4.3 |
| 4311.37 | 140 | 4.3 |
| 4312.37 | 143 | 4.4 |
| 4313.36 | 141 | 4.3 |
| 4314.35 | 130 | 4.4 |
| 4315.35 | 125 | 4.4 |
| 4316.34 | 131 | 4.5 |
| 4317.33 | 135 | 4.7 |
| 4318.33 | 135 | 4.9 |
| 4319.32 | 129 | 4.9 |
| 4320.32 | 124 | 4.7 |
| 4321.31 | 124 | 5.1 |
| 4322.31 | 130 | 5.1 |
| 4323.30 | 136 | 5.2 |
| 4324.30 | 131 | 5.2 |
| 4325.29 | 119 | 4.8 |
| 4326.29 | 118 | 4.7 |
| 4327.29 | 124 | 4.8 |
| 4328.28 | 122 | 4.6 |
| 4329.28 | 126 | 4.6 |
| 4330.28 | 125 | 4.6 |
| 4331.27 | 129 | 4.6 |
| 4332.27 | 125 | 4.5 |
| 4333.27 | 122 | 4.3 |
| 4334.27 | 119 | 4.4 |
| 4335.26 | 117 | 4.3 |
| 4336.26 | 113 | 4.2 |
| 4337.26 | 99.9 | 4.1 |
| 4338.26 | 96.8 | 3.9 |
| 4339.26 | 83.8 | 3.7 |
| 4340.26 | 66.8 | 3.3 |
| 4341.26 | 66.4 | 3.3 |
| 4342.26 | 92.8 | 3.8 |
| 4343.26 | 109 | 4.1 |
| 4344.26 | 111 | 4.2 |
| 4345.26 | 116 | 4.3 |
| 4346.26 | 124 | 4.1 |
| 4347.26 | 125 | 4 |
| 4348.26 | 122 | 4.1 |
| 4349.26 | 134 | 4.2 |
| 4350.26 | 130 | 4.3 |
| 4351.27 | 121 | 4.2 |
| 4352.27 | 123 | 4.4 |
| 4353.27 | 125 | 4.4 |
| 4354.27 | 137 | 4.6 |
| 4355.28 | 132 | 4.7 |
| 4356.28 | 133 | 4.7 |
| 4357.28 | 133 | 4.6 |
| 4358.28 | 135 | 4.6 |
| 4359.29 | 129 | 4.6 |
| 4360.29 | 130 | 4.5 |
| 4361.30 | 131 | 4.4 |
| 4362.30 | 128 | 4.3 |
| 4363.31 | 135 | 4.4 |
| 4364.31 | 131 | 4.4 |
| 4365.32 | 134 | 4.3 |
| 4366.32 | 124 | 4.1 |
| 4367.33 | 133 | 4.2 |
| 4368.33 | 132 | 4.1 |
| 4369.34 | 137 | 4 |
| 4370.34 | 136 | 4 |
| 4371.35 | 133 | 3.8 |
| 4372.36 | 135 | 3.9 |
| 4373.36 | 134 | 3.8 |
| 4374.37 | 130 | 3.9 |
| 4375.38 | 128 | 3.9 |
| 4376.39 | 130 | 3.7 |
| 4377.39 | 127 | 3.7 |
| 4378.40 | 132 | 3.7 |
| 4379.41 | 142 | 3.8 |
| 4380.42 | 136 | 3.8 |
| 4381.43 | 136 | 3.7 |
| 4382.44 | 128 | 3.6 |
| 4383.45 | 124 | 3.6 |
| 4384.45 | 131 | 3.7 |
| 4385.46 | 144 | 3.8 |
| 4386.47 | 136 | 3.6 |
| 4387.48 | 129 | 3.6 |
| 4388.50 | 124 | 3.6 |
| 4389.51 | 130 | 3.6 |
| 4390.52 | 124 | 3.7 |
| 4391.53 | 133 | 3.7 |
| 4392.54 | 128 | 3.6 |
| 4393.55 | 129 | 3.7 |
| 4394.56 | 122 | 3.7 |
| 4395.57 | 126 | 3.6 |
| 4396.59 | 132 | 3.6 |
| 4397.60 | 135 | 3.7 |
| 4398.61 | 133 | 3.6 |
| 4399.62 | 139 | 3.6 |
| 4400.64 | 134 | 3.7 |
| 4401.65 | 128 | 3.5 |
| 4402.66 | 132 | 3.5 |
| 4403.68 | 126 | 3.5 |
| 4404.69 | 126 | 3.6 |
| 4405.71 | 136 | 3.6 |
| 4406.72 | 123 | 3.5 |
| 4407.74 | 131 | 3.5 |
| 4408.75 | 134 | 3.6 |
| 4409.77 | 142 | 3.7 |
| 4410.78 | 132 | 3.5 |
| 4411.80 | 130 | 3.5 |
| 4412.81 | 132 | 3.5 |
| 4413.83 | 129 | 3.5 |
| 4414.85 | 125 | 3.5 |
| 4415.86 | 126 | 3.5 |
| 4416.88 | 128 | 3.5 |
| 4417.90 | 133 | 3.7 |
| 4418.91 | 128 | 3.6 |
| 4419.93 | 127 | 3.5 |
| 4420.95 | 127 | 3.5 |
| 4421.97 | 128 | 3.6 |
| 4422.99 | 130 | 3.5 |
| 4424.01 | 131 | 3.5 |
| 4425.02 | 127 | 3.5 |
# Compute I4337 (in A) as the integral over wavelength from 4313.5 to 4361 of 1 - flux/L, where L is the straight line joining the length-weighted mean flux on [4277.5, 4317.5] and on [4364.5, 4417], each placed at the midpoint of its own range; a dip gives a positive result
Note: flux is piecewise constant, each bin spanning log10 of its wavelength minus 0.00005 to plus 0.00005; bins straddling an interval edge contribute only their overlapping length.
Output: 4.2 A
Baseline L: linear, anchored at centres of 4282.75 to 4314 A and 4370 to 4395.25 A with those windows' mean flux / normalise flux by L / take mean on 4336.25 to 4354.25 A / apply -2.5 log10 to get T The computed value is 0.20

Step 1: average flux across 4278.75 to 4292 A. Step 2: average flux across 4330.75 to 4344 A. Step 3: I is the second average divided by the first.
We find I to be 0.8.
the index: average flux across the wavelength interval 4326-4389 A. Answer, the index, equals 124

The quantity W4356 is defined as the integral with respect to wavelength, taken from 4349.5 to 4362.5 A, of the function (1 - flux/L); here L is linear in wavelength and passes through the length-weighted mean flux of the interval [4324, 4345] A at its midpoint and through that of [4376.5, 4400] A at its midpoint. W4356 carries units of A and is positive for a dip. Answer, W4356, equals -1.2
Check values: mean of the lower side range 110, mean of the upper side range 131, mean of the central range 130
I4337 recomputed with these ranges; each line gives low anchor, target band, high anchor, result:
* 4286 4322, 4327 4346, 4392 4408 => 3.30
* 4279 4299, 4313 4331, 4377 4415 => 0.58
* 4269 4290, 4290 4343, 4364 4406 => 3.46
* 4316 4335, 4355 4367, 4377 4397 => -0.23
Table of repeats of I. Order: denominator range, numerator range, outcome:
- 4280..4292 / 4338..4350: 0.79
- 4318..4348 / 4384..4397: 1.13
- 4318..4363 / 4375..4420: 1.09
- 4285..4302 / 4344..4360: 0.97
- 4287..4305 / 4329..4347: 0.82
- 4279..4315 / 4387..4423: 0.97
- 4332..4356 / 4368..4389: 1.17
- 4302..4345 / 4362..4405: 1.08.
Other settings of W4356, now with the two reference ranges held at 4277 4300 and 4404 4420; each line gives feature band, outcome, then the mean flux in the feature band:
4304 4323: -0.15 A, 133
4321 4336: 0.88 A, 124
